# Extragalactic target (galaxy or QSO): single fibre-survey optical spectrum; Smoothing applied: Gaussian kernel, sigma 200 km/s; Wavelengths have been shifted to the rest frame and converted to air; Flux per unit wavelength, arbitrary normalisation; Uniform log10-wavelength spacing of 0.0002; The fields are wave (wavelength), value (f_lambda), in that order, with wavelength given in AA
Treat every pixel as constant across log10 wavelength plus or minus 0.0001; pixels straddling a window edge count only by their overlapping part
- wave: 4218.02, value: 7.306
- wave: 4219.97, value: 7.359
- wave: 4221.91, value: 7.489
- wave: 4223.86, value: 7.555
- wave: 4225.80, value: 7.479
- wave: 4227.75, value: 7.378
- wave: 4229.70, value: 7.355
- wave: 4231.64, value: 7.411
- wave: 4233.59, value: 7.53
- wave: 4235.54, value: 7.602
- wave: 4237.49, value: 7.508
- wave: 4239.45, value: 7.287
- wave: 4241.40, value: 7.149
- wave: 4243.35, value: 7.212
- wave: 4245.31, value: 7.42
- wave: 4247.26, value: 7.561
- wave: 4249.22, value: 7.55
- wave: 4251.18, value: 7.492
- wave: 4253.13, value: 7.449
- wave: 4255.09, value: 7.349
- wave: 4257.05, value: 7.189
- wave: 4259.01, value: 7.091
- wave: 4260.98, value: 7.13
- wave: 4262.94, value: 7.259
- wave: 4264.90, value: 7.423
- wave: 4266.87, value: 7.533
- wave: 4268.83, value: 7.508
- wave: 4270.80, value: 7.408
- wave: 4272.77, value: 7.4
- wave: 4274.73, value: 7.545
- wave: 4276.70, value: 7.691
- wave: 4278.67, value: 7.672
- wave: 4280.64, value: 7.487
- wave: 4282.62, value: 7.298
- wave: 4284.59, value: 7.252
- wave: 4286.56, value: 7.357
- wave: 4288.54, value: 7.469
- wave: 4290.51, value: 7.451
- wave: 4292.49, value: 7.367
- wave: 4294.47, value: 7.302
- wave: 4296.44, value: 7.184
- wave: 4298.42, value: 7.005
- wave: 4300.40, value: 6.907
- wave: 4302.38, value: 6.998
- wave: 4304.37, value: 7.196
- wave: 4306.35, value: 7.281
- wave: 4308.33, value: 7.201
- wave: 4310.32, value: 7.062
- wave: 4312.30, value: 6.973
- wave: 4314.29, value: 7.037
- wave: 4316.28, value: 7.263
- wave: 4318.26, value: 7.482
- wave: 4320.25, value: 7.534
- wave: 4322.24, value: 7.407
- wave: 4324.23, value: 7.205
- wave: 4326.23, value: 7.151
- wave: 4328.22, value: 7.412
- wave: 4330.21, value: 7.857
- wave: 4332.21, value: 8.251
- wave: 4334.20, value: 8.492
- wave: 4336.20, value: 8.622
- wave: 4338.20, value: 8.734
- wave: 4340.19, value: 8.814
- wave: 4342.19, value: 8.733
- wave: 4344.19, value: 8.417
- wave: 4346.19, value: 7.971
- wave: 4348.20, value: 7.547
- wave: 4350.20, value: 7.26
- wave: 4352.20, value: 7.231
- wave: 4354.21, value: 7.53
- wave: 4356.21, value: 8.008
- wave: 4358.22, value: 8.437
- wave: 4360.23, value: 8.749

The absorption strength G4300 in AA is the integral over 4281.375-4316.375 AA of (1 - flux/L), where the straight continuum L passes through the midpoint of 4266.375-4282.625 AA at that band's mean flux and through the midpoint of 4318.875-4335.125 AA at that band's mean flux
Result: 1.8 AA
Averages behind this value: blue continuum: 7.52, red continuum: 7.66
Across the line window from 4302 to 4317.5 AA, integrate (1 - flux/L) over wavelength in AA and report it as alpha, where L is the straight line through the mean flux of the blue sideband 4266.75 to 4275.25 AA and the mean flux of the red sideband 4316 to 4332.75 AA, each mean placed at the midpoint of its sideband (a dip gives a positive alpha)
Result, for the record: 0.73 AA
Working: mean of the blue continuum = 7.48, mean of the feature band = 7.14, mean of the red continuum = 7.5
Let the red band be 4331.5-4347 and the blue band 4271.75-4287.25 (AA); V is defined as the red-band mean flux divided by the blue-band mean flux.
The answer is 1.14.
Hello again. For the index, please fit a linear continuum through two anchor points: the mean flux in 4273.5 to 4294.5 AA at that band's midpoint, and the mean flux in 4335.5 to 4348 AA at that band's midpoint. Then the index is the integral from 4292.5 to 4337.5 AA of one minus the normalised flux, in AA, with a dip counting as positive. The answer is 3.4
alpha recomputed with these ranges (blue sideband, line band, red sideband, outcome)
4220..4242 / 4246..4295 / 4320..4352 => 1.4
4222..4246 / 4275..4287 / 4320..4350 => 0.3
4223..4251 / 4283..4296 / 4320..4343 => 0.7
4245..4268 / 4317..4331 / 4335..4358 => 0.9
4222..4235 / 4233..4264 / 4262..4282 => 0.5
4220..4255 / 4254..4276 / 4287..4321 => 0.0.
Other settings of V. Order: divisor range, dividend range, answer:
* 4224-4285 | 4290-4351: 1.02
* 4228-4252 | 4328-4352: 1.10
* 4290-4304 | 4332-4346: 1.20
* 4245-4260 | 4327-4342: 1.13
